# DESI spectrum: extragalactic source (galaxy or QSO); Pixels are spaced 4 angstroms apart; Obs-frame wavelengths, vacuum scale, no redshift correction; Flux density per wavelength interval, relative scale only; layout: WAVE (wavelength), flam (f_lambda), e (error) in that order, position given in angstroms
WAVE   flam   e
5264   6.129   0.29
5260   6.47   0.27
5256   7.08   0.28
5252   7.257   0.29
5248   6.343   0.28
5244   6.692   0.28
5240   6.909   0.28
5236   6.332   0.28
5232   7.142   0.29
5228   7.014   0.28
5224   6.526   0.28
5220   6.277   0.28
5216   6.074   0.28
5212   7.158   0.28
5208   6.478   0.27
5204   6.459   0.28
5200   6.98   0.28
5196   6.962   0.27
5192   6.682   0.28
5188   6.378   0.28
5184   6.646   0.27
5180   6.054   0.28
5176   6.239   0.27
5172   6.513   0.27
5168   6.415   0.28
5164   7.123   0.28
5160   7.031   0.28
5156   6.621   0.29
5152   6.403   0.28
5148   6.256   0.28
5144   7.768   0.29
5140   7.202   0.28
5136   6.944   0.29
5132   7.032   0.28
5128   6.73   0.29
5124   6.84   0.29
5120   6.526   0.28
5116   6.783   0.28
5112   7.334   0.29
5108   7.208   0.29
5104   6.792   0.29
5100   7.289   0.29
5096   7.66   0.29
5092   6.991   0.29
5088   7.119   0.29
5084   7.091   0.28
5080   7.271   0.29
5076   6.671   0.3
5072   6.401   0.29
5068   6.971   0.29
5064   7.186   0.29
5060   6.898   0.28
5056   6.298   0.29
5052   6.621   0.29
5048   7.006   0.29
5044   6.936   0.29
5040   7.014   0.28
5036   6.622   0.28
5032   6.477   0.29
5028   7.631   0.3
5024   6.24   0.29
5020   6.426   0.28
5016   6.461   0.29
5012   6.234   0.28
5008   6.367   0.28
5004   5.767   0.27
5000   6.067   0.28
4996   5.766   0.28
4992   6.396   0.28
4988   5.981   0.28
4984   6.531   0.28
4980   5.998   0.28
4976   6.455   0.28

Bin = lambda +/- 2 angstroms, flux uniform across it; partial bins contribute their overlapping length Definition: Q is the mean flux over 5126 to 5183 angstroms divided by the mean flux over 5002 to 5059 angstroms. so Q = 1.02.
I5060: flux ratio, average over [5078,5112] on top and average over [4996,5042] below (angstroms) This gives 1.11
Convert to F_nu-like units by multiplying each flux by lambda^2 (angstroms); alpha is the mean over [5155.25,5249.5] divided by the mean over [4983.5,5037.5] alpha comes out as 1.1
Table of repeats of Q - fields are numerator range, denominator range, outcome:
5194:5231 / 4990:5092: 1.00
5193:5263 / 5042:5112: 0.96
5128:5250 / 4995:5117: 0.99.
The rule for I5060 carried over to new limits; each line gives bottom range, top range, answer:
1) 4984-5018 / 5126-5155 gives 1.12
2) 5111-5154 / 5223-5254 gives 0.99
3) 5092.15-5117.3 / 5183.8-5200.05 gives 0.94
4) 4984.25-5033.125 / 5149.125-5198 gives 1.04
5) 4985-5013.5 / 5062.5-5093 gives 1.14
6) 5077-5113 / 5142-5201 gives 0.93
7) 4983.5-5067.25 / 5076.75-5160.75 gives 1.07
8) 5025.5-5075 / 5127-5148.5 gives 1.03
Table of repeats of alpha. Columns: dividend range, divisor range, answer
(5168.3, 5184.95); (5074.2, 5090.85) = 0.94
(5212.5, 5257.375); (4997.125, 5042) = 1.13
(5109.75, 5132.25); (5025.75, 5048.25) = 1.02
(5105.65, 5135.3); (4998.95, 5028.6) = 1.14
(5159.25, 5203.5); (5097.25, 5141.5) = 0.97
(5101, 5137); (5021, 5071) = 1.05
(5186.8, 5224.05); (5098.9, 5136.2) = 0.98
